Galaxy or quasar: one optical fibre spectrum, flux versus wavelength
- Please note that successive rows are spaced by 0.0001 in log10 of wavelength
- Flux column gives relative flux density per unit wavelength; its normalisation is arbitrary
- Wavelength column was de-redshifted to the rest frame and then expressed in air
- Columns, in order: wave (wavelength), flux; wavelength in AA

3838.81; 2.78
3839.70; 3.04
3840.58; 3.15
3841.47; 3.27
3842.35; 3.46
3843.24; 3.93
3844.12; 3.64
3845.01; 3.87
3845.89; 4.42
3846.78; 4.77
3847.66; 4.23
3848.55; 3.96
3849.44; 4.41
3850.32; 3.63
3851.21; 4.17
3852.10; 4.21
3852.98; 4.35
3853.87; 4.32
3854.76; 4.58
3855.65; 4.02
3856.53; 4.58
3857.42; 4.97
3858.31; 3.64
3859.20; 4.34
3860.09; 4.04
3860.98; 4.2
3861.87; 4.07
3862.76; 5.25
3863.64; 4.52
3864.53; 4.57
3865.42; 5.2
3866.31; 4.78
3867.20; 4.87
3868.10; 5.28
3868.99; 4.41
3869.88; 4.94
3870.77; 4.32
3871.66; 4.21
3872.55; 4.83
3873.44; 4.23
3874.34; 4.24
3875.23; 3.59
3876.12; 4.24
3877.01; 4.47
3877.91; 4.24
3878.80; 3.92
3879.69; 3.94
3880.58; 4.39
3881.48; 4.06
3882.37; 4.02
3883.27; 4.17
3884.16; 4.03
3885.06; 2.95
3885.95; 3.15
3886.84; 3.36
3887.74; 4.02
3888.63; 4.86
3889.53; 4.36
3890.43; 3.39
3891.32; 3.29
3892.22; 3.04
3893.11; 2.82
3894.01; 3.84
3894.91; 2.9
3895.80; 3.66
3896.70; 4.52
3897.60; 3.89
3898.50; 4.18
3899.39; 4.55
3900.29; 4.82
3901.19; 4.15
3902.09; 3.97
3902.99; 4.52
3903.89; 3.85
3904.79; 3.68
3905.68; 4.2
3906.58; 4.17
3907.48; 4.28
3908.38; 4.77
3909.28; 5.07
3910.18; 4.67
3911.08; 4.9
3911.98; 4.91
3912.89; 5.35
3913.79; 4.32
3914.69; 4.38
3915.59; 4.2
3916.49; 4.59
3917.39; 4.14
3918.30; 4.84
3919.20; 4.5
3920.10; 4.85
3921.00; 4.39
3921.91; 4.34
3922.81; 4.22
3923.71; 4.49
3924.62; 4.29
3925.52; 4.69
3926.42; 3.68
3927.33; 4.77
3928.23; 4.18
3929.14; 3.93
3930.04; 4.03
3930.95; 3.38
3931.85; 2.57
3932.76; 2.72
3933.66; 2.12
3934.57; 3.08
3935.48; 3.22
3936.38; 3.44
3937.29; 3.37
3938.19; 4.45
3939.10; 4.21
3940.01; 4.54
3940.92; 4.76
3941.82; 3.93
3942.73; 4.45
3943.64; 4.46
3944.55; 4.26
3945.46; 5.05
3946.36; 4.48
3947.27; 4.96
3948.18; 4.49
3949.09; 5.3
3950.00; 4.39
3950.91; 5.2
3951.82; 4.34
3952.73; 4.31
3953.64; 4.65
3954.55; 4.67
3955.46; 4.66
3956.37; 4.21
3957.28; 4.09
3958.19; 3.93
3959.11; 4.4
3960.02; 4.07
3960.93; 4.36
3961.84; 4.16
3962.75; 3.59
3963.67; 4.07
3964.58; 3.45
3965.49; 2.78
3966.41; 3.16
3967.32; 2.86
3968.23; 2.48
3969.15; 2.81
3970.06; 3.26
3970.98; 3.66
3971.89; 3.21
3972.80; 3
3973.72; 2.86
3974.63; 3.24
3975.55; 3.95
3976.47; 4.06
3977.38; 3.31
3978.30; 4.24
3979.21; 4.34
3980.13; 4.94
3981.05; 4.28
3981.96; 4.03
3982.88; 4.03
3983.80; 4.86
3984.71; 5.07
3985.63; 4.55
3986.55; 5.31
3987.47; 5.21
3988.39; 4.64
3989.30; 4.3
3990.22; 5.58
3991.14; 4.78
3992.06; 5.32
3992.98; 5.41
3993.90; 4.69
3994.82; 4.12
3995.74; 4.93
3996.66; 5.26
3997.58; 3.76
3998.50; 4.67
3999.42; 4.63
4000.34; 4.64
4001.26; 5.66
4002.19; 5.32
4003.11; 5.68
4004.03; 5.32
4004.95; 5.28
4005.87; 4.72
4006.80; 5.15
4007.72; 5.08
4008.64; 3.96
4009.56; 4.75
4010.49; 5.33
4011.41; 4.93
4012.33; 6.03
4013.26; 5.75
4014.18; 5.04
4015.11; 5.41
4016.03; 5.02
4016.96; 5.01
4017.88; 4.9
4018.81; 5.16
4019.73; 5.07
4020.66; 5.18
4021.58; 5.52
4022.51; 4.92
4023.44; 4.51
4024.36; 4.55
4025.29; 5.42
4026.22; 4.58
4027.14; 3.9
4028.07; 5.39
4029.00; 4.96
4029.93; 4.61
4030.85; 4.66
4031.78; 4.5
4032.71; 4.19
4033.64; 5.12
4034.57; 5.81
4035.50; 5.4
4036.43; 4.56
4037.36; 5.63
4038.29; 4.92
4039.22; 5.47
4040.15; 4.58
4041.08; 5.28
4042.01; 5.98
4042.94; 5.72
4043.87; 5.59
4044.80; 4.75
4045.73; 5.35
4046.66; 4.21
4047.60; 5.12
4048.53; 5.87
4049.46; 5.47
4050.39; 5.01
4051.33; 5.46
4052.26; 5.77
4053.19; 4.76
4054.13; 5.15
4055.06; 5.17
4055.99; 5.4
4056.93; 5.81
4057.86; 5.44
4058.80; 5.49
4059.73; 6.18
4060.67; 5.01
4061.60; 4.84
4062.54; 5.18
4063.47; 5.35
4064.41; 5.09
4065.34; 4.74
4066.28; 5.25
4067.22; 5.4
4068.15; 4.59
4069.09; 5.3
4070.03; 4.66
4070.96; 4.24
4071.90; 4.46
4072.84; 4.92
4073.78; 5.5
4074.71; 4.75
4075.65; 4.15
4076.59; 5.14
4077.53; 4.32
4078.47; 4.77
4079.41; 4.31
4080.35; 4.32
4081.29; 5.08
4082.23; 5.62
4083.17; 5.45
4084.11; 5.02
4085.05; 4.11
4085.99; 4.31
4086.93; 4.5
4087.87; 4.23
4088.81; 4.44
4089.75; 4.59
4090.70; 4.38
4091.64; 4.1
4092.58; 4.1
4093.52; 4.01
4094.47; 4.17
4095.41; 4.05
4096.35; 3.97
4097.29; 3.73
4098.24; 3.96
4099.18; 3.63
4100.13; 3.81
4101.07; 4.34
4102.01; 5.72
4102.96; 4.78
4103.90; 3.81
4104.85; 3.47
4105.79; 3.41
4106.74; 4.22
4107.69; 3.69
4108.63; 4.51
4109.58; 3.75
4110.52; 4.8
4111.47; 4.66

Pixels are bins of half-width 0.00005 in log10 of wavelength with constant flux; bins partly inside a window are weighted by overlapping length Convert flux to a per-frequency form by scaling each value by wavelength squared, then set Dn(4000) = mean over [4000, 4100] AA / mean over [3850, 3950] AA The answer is 1.27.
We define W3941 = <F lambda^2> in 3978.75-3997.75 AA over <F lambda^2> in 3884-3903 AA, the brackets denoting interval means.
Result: 1.3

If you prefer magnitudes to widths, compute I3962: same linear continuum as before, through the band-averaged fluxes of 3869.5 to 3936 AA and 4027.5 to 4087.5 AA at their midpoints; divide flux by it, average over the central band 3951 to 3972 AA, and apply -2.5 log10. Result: 0.16 mag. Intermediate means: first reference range 4.08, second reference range 5.05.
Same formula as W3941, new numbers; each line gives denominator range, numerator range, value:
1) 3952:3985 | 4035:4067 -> 1.42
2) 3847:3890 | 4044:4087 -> 1.30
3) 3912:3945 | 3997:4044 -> 1.29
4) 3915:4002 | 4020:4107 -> 1.21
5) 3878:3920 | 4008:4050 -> 1.31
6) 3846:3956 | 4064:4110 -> 1.16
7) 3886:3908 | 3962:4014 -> 1.18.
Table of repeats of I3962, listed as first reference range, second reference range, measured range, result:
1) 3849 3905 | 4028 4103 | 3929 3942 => 0.223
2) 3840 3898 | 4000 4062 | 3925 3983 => 0.181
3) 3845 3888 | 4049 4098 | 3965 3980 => 0.330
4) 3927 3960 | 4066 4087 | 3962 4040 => -0.039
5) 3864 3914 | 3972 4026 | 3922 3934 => 0.156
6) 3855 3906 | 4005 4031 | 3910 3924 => -0.047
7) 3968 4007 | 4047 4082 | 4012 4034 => -0.054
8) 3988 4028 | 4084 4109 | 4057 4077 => -0.138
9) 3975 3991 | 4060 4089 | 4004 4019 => -0.111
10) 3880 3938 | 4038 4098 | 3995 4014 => -0.108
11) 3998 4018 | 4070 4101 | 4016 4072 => -0.067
